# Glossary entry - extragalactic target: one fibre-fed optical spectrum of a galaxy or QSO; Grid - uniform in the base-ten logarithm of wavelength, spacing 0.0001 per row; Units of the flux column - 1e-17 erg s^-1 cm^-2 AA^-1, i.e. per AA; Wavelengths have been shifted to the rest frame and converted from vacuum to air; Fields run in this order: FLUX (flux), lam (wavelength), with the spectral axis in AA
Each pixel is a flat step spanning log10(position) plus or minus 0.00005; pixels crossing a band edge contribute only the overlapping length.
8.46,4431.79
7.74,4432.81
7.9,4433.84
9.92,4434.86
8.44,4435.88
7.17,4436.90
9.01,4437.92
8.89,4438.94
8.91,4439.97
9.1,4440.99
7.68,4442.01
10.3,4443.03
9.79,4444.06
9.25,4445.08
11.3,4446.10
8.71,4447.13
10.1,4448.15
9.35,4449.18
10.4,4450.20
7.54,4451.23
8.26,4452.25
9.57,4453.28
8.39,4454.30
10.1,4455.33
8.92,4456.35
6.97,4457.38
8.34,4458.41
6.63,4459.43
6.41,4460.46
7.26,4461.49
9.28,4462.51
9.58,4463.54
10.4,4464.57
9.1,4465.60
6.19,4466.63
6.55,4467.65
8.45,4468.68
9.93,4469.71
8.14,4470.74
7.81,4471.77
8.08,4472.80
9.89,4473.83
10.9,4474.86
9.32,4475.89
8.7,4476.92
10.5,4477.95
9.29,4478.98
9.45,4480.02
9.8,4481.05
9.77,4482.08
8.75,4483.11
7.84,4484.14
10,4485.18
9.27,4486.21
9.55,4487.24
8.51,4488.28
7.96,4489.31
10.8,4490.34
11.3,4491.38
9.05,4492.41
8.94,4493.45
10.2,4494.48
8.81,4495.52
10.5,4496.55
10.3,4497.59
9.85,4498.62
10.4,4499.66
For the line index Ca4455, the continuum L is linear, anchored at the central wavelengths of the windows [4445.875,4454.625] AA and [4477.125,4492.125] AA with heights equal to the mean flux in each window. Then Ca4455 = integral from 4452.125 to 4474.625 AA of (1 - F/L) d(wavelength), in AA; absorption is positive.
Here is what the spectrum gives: 2.21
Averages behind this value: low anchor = 9.24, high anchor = 9.46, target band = 8.41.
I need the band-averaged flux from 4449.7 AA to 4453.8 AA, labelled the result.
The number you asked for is 8.94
